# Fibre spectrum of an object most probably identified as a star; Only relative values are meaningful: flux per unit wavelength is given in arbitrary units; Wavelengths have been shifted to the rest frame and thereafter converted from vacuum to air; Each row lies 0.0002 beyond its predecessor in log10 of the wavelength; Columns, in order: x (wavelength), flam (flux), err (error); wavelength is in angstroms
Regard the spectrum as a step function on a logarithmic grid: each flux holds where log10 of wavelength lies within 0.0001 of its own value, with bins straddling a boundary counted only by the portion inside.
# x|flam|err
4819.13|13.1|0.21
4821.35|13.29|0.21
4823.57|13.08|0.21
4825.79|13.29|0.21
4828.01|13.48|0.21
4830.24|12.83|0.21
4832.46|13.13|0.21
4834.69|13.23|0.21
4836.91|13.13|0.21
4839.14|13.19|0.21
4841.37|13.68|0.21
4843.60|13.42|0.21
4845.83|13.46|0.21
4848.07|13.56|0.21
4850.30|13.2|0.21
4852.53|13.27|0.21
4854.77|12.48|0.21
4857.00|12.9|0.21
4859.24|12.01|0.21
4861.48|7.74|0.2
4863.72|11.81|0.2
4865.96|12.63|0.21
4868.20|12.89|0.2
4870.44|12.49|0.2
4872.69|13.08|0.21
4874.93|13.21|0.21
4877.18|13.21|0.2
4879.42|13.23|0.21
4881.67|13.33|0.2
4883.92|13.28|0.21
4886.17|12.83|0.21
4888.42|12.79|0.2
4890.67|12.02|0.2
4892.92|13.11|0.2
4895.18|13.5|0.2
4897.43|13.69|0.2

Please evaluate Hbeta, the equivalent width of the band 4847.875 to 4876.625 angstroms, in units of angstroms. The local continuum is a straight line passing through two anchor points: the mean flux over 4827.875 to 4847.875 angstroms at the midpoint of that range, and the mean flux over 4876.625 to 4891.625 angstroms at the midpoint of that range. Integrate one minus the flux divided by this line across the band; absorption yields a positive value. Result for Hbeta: 1.60 angstroms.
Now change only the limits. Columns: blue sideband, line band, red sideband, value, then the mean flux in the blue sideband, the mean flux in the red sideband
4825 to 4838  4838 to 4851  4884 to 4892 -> -0.4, 13.2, 12.7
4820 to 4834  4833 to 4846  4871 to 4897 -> -0.2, 13.2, 13.1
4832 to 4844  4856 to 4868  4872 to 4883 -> 1.6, 13.3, 13.2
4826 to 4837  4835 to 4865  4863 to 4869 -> 0.4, 13.2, 12.5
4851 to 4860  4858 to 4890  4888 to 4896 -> 0.8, 12.7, 12.8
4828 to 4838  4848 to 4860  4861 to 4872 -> -0.6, 13.1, 11.8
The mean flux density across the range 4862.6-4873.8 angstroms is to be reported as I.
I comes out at 12.6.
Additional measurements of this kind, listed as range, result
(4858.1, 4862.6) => 9.88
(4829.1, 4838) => 13.1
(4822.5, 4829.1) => 13.3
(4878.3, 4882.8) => 13.3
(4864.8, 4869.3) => 12.8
